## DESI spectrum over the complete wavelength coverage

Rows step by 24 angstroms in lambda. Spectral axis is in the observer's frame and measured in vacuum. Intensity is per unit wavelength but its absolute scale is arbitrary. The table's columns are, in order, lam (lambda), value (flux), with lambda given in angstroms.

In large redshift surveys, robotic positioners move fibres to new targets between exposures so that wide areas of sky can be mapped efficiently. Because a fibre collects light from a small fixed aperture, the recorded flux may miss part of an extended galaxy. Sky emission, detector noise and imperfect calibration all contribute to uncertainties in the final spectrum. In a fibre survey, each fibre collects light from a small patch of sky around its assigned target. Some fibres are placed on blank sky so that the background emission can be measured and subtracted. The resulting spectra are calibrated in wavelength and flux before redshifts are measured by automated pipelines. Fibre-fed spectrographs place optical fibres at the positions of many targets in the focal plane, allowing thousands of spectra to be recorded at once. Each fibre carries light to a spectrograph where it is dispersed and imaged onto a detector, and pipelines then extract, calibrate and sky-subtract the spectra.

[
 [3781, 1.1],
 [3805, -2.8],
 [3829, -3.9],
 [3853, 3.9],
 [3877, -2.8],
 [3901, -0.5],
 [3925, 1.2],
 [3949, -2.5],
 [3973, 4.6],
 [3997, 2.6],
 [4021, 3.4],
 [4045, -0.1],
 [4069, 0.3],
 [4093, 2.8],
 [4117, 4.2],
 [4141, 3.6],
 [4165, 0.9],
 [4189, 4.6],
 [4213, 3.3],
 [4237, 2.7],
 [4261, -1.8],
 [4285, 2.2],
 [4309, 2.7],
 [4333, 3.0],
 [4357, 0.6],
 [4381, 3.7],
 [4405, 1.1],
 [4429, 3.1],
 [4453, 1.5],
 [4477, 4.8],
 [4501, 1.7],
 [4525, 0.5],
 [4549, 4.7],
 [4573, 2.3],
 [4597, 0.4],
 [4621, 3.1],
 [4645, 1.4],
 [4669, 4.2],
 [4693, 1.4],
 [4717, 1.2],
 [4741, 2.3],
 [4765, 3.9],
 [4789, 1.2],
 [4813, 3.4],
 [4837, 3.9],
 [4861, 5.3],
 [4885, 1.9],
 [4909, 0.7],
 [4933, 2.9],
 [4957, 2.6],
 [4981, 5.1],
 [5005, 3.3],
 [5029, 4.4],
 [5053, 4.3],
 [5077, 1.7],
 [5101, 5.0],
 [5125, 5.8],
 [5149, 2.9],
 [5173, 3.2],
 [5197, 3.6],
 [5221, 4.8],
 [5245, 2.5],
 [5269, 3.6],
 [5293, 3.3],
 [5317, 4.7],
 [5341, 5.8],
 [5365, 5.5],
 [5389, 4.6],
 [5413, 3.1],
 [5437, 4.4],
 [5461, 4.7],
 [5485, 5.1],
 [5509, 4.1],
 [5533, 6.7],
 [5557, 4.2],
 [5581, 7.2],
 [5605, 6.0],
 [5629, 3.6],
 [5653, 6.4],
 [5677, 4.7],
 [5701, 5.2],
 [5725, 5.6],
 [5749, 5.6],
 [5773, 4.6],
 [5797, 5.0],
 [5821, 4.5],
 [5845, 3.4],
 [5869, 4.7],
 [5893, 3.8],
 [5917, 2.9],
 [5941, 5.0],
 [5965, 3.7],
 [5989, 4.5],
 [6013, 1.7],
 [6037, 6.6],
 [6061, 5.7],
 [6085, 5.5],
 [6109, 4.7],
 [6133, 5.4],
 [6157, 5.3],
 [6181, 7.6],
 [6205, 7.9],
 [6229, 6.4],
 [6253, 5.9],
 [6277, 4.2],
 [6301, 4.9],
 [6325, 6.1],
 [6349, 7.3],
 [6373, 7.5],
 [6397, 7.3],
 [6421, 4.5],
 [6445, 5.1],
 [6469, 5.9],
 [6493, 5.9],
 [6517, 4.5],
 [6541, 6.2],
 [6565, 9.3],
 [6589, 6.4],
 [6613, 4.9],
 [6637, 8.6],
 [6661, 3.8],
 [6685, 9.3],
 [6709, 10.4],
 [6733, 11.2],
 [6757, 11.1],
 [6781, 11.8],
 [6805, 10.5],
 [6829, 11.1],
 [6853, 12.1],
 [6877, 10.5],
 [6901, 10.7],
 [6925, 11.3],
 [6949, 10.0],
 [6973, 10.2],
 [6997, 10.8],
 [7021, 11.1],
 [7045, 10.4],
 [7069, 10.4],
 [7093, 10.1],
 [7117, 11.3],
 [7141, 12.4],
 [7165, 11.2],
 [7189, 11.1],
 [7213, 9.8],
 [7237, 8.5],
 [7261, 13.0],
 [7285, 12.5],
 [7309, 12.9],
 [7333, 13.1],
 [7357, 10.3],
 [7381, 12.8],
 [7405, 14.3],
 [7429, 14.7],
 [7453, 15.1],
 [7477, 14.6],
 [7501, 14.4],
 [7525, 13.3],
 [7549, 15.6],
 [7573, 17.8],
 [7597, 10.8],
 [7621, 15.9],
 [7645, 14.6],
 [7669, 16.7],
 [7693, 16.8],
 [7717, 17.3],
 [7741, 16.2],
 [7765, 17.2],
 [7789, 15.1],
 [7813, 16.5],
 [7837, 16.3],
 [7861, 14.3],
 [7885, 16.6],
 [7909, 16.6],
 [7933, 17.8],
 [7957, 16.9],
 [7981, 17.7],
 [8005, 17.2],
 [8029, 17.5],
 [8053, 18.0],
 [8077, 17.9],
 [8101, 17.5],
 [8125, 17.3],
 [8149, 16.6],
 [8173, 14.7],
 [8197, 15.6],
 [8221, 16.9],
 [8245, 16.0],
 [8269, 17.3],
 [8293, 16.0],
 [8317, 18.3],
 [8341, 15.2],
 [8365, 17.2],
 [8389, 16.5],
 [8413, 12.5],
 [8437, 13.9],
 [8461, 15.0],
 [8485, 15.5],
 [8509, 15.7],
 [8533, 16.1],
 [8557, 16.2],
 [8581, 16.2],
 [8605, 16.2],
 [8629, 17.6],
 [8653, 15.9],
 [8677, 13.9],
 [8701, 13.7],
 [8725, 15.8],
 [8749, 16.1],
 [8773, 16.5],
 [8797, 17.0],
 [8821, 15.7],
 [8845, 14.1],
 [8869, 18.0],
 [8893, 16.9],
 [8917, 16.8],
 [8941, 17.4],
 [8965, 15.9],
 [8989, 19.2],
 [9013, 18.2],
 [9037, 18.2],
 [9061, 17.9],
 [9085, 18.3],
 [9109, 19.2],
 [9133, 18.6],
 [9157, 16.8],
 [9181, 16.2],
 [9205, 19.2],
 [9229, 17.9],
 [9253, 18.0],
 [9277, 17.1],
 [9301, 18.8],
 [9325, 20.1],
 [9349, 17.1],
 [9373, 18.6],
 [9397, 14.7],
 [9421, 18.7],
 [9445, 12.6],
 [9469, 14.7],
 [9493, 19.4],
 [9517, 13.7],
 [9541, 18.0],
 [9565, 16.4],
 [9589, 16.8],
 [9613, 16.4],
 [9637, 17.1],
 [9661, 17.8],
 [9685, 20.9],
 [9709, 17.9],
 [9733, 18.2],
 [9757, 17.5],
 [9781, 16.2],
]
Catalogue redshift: 0.679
